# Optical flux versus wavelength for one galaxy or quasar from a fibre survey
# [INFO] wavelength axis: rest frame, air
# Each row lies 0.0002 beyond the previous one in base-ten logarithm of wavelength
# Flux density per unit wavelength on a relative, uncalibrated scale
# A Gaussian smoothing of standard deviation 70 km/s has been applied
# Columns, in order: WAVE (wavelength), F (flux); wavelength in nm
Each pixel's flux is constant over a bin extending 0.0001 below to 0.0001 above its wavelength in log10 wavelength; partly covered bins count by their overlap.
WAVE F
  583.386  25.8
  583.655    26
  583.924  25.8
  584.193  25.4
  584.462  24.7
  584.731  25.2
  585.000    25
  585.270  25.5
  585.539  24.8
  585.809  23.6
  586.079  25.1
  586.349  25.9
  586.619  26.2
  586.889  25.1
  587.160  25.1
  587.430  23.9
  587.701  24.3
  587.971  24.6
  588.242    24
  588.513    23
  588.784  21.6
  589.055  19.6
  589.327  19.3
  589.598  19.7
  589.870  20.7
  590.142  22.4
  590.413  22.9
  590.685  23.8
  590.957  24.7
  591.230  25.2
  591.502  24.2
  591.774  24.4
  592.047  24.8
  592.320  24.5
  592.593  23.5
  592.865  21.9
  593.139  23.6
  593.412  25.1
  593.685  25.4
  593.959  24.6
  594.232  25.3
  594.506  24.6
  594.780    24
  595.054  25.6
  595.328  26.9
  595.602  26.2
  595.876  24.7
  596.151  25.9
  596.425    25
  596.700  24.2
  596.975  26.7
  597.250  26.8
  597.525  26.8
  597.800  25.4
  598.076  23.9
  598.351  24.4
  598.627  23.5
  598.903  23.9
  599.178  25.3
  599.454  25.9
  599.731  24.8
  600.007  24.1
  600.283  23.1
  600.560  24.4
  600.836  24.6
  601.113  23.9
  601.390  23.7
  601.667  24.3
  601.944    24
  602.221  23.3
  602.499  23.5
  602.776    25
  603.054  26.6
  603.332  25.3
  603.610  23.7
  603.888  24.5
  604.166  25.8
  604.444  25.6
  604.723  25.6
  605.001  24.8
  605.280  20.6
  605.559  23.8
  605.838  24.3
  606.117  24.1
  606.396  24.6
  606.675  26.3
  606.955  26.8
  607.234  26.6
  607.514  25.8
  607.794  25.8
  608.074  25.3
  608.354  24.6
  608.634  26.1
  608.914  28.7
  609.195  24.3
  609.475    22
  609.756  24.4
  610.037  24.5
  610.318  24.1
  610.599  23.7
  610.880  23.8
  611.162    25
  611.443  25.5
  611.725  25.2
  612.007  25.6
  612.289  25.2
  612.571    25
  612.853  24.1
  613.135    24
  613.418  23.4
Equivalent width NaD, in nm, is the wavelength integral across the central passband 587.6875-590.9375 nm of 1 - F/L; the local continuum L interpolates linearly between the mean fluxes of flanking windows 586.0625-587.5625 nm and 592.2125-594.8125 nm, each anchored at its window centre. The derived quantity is 0.35 nm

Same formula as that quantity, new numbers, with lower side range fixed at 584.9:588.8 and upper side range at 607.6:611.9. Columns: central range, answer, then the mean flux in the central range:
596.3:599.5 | -0.051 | 25.1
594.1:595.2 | -0.009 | 24.9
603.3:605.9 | 0.047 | 24.4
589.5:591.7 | 0.142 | 23.1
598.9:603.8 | 0.069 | 24.4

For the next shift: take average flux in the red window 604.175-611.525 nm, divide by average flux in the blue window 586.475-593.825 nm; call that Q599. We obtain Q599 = 1.1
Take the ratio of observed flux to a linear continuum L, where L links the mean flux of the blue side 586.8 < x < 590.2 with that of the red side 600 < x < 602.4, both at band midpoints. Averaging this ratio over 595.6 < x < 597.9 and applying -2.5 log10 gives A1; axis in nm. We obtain -0.10 mag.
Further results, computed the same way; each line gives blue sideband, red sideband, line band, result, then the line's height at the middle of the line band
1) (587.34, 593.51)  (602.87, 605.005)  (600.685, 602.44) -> 0.041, 24.9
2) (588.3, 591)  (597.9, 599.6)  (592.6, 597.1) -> -0.073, 23.3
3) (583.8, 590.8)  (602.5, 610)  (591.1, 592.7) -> -0.018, 24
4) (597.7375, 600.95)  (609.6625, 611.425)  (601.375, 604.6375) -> -0.012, 24.4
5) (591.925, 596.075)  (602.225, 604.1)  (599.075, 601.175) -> 0.008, 24.7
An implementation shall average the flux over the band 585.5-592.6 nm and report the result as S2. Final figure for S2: 23.6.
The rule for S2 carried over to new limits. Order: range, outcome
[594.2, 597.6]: 25.6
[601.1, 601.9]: 24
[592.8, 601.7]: 24.8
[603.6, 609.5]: 25.1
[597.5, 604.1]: 24.5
